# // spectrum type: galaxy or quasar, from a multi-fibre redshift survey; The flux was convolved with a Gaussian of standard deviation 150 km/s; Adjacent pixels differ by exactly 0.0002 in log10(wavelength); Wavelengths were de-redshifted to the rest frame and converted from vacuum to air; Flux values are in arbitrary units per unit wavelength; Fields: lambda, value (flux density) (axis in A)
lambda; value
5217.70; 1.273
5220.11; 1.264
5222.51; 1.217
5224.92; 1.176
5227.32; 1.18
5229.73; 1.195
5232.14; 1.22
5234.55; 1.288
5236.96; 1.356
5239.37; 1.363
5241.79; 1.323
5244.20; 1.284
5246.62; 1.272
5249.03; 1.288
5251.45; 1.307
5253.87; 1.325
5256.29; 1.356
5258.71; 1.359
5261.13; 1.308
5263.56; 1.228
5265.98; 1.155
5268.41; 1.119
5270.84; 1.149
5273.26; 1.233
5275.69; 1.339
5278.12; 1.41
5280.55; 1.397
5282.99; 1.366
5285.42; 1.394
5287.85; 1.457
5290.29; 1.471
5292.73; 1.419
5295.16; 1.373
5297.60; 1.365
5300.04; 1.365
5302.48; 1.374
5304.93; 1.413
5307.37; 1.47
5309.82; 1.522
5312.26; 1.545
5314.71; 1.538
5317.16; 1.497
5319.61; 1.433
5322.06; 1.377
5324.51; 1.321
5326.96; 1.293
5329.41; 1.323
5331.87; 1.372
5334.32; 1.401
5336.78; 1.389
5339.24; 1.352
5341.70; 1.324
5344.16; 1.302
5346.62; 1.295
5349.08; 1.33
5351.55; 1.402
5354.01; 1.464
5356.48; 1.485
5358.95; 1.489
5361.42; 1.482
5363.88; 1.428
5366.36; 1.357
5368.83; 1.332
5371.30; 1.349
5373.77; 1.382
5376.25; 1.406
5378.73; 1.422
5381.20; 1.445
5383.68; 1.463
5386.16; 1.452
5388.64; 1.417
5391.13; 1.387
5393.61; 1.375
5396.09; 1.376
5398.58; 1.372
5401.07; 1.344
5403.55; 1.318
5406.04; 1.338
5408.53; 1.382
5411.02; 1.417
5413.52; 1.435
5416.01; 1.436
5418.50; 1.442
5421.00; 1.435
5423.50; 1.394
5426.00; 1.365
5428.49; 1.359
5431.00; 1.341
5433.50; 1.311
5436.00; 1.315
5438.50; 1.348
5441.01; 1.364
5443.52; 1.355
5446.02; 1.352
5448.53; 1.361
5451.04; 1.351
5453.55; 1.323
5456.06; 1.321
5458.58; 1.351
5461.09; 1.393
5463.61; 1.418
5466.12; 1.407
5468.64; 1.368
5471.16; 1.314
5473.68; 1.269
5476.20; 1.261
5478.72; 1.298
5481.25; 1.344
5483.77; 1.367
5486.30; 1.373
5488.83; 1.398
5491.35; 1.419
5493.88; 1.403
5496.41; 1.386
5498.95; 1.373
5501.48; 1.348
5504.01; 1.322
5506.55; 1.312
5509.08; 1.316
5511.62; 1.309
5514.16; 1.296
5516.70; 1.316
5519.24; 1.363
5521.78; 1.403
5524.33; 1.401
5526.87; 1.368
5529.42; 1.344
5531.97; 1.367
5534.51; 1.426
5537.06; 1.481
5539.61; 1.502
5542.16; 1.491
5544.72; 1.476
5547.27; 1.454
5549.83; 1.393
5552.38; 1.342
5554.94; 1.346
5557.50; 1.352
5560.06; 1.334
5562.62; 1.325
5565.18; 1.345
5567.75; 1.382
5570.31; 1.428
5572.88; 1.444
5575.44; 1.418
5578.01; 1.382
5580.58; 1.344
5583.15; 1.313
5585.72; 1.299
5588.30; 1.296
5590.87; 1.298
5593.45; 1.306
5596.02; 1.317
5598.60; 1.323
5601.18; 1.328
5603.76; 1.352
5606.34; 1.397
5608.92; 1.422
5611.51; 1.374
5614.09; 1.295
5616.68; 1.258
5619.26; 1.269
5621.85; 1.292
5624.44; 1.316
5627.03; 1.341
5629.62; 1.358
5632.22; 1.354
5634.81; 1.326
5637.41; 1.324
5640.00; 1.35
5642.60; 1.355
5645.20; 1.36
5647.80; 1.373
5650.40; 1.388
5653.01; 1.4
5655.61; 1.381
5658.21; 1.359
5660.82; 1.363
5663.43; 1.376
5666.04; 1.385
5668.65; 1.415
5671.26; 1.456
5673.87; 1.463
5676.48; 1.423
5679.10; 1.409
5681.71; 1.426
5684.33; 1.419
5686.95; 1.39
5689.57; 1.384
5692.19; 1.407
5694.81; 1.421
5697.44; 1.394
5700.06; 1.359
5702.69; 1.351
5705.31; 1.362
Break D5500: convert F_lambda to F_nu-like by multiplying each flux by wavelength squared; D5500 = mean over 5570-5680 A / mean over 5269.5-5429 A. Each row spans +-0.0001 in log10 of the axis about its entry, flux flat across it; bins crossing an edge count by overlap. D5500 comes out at 1.08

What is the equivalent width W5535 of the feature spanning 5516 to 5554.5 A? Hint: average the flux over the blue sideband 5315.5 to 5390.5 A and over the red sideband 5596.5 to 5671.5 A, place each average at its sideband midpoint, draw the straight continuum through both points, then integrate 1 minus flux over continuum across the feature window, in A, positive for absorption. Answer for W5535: -1.16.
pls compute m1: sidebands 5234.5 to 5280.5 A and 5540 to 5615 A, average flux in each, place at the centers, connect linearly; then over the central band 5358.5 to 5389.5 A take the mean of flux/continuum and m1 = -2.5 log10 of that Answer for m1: -0.08 mag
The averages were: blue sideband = 1.29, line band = 1.42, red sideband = 1.37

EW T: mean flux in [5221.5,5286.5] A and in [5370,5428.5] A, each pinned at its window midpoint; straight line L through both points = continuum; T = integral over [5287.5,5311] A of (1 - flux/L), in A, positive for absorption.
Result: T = -1.85 A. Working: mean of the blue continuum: 1.28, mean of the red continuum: 1.4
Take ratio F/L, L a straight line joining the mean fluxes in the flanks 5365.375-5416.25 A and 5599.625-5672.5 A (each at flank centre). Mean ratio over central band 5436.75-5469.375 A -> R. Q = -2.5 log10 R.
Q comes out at 0.02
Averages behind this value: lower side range 1.39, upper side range 1.36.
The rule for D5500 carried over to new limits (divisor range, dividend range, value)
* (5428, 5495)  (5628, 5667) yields 1.08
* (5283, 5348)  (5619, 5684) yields 1.11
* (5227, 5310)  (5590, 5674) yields 1.17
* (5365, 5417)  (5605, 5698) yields 1.09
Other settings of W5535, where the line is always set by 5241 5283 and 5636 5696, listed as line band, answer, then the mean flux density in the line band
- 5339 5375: -2.0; 1.39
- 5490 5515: 0.0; 1.35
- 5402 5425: -1.2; 1.4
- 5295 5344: -3.7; 1.4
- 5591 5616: 0.6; 1.34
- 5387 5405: -0.7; 1.37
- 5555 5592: 0.4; 1.35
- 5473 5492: 0.1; 1.34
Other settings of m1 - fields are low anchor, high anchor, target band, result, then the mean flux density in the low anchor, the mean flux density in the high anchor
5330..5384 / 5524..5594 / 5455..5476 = 0.03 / 1.39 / 1.38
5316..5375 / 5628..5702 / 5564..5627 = 0.03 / 1.38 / 1.39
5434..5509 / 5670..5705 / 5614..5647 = 0.05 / 1.35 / 1.41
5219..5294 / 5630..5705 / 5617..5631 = 0.05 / 1.3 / 1.39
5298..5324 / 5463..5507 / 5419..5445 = 0.02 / 1.45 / 1.35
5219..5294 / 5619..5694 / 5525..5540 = -0.05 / 1.3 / 1.38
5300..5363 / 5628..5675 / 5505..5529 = 0.04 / 1.41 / 1.38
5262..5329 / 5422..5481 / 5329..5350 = 0.02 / 1.37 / 1.35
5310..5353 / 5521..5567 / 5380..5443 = 0.00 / 1.39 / 1.4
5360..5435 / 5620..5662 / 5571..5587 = -0.01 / 1.39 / 1.35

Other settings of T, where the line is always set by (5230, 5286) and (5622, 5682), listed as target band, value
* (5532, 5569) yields -1.29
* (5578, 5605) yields 0.85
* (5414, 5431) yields -0.94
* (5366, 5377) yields -0.38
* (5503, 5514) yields 0.27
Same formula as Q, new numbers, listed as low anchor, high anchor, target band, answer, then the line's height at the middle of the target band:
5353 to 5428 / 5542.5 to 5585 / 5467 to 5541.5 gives 0.022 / 1.39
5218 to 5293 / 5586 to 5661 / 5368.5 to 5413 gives -0.062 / 1.31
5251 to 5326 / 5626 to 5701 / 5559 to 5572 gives 0.012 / 1.38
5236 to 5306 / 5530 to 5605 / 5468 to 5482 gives 0.045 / 1.36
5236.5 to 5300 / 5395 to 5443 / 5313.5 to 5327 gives -0.062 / 1.34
